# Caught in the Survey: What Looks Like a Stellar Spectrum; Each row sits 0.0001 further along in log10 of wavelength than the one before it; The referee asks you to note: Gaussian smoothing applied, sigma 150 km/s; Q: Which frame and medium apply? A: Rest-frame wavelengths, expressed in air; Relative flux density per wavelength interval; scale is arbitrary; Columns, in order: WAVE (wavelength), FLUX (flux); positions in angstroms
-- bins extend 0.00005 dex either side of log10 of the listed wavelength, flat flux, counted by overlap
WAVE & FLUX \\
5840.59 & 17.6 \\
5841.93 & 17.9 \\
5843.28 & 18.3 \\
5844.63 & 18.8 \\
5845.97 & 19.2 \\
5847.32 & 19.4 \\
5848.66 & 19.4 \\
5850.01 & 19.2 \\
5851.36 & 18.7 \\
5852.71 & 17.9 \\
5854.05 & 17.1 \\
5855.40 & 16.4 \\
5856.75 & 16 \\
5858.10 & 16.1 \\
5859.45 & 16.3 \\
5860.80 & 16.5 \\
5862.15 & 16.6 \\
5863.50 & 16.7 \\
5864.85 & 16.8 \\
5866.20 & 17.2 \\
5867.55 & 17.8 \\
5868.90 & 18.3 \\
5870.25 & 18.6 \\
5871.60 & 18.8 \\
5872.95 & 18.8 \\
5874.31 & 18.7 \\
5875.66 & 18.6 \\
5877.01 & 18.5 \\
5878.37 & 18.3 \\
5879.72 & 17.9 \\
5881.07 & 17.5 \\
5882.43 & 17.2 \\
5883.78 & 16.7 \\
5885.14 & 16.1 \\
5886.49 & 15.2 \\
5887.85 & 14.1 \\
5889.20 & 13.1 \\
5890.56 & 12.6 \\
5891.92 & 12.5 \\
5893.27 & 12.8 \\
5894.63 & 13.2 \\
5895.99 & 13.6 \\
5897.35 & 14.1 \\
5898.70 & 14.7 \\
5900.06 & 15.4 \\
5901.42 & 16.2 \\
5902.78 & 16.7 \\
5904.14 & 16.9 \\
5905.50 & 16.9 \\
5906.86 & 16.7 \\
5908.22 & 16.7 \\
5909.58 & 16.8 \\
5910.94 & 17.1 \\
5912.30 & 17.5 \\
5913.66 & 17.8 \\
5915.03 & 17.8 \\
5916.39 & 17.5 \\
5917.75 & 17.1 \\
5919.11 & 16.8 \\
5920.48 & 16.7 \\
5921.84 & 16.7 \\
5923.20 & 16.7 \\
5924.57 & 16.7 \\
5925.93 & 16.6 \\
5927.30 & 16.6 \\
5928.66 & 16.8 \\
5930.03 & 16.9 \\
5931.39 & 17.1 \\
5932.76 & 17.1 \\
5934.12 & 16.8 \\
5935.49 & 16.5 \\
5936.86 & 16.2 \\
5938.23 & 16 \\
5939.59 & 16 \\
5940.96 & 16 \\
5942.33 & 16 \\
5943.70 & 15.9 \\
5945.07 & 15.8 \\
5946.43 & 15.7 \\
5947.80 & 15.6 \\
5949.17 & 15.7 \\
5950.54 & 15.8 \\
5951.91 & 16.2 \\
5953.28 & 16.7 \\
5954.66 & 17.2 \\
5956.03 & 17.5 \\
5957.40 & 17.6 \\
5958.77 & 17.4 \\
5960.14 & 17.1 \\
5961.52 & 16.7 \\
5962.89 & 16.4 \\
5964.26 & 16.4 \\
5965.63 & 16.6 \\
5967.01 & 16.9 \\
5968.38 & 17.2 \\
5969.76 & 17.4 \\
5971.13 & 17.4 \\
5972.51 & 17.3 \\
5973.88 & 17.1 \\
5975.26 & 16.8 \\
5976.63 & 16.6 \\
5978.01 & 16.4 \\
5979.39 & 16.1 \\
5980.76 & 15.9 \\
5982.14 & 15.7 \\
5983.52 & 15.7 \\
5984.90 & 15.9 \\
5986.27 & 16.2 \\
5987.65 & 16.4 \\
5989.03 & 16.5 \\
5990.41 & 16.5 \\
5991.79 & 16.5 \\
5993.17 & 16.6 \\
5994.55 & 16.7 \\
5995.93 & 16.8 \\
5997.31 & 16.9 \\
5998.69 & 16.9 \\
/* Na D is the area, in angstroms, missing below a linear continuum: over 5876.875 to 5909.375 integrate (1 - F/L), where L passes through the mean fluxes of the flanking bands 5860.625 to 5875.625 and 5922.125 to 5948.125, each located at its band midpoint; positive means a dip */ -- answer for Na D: 3.3 angstroms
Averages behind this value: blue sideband 17.8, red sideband 16.4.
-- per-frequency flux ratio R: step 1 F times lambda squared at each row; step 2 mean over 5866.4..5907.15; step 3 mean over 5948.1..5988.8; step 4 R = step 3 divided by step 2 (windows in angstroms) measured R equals 1.05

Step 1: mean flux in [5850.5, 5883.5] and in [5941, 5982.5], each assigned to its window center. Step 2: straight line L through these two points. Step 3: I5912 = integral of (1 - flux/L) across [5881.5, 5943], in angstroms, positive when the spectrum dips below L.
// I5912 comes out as 3.7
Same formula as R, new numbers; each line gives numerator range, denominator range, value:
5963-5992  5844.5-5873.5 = 0.97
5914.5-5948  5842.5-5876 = 0.95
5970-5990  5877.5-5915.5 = 1.07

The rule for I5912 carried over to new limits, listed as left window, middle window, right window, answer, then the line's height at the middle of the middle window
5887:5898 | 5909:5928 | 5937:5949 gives -3.1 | 14.6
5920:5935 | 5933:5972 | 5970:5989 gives 0.2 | 16.6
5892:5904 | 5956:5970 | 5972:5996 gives -0.9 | 16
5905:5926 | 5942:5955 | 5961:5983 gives 0.6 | 16.8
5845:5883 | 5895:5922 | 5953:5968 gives 1.5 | 17.4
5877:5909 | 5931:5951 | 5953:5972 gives 0.5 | 16.6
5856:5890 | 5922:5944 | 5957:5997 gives 0.4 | 16.8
